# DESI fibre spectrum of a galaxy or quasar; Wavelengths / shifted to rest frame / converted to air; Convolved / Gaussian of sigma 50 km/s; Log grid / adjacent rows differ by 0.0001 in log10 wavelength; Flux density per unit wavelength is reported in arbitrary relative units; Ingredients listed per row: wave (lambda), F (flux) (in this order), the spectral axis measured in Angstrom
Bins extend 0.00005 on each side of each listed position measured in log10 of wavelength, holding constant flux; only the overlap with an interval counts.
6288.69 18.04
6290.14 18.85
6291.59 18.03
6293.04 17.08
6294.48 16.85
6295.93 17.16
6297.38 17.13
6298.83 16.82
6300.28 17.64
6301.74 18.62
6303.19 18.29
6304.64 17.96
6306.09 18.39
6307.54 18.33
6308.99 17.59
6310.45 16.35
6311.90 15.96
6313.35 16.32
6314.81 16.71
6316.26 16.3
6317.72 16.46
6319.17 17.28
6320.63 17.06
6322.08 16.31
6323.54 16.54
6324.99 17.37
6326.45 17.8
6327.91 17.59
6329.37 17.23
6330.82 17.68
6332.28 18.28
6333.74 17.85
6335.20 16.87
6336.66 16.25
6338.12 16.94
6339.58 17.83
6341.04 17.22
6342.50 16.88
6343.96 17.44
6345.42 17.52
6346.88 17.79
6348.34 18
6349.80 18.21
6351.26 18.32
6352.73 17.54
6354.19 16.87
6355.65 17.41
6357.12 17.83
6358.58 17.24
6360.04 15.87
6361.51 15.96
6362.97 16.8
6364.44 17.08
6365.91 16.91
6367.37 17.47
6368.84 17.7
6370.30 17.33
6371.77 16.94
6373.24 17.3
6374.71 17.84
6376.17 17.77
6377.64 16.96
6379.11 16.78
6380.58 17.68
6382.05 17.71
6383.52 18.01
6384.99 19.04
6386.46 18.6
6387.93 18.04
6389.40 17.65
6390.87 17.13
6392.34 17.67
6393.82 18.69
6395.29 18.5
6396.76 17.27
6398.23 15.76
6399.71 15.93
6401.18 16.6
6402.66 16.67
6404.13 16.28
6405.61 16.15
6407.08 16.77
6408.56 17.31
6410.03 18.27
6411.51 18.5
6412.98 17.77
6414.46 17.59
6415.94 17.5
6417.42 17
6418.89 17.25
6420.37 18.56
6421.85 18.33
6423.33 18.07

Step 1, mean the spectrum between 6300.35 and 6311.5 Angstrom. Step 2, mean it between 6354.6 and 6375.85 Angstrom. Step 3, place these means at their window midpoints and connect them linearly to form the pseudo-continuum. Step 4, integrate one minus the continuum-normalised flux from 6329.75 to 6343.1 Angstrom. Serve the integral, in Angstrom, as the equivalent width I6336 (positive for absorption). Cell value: 0.13 Angstrom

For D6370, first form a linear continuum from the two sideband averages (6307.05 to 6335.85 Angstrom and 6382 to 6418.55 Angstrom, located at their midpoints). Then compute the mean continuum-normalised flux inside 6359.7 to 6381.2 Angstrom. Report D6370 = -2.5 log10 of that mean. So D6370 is 0.01 mag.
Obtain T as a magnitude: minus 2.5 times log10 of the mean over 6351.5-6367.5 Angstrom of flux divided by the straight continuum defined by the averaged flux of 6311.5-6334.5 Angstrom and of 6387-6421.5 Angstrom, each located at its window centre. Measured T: 0.011 mag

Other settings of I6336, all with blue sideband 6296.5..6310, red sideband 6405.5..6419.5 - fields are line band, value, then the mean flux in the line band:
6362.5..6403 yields 0.3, 17.4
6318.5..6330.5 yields 0.4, 17.2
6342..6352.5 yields 0.0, 17.7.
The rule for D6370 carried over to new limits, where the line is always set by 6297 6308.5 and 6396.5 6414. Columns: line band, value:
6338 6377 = 0.00 mag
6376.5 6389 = -0.04 mag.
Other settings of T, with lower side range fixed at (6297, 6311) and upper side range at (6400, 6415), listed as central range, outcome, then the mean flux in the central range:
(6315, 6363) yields 0.02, 17.2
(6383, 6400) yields -0.03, 17.7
